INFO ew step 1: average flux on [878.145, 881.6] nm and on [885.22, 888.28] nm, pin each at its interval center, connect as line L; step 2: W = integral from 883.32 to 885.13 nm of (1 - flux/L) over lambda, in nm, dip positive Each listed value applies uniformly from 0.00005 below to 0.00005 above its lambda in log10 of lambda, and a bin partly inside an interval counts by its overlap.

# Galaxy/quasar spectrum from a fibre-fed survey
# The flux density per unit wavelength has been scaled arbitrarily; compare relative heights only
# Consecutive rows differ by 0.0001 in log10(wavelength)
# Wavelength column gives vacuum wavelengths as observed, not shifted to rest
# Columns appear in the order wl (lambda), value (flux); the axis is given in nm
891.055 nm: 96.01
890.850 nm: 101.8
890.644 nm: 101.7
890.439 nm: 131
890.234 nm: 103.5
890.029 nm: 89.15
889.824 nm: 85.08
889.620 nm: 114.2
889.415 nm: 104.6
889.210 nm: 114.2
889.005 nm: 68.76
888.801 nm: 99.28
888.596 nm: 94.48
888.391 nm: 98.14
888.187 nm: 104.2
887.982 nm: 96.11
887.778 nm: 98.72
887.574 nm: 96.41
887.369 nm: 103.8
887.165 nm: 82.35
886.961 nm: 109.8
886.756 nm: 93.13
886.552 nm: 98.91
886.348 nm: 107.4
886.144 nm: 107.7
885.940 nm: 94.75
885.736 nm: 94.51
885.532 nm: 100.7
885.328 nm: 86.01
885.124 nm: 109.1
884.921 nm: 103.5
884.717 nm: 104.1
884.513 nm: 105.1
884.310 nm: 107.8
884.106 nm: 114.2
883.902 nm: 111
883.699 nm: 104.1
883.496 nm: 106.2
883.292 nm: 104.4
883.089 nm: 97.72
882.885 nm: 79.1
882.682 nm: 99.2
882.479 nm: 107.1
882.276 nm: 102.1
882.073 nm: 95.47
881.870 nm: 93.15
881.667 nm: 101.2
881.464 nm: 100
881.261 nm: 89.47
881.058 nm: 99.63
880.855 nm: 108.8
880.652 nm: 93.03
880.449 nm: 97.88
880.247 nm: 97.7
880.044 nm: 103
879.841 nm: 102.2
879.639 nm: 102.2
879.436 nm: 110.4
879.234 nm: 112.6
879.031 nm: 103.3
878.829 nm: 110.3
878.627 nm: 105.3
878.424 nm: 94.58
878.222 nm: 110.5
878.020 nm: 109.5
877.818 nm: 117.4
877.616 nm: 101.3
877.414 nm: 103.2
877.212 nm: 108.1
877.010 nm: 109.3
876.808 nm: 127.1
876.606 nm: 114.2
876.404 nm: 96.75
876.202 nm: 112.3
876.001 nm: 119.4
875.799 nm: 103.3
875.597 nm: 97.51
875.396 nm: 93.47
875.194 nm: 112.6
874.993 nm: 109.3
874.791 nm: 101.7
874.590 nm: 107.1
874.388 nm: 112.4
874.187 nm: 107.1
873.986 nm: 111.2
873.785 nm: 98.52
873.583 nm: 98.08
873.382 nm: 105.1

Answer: -0.13 nm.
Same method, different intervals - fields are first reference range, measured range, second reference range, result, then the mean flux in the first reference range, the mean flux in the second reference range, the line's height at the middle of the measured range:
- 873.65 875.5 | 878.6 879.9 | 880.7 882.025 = -0.08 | 106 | 98.3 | 101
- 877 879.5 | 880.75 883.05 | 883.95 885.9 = 0.15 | 107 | 103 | 105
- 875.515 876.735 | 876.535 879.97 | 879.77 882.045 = -0.15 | 108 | 98.6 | 104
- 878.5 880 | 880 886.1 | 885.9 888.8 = 0.15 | 106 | 99.1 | 103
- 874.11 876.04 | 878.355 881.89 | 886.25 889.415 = 0.04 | 106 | 97.9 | 103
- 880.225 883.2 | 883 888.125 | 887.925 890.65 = -0.14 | 97.5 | 100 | 98.9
